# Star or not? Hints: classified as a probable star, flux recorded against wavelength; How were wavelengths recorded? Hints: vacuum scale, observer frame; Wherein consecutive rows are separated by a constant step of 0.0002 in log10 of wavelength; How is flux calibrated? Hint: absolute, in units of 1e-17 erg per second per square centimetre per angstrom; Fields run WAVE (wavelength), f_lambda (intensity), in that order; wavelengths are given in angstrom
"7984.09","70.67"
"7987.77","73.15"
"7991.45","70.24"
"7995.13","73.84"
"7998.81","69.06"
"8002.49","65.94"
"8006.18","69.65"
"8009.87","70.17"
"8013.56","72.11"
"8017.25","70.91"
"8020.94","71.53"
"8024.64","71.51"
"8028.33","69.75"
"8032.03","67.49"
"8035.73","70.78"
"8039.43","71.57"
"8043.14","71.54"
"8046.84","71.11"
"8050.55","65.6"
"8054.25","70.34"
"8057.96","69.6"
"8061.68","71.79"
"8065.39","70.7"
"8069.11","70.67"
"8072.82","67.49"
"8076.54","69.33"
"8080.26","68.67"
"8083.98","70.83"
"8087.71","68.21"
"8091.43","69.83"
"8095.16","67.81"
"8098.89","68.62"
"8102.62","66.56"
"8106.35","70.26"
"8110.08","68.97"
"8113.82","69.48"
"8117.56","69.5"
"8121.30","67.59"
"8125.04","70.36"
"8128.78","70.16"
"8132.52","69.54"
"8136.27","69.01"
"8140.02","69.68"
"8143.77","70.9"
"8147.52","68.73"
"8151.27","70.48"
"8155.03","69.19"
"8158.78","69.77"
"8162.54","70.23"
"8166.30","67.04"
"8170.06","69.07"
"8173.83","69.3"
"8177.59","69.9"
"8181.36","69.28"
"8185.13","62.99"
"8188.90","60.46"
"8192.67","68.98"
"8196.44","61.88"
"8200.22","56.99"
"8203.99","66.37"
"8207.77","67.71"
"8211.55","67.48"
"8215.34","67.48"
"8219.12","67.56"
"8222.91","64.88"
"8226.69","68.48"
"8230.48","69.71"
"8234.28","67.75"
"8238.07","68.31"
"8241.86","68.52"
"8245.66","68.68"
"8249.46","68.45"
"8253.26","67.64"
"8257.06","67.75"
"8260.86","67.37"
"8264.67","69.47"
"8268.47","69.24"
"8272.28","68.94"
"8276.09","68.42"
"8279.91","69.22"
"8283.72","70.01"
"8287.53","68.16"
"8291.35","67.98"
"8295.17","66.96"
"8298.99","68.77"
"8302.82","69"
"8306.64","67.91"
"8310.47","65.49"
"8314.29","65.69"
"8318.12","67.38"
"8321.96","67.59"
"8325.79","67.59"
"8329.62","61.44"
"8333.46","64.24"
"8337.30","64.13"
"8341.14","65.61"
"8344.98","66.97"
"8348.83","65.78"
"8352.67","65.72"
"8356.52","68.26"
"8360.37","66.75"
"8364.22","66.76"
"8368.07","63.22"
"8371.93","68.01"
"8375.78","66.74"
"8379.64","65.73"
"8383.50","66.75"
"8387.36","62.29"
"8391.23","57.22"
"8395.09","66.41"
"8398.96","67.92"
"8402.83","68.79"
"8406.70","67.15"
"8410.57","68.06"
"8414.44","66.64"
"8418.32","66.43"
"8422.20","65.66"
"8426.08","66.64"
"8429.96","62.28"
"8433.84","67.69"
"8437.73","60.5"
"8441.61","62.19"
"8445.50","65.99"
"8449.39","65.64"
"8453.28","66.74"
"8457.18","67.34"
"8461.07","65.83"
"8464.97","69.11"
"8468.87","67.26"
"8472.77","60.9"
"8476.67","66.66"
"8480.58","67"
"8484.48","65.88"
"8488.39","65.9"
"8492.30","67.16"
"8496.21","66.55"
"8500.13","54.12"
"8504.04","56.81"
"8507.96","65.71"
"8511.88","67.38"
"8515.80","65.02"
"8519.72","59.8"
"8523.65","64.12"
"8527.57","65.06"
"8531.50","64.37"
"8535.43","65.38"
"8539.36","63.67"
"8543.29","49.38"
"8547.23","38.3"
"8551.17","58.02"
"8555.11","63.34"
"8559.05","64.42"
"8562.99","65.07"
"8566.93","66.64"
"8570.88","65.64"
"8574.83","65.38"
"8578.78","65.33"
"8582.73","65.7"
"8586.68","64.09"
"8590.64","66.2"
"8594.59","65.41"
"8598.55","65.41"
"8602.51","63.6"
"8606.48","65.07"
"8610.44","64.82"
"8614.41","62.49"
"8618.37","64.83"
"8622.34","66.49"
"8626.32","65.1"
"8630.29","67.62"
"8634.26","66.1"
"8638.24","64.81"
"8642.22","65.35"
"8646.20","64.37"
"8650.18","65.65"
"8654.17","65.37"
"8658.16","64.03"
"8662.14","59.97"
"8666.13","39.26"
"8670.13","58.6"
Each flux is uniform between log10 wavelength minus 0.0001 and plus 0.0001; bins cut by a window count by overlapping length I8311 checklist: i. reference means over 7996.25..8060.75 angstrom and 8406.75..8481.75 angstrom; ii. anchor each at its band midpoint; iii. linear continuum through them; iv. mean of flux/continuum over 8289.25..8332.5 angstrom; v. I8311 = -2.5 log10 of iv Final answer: 0.00 mag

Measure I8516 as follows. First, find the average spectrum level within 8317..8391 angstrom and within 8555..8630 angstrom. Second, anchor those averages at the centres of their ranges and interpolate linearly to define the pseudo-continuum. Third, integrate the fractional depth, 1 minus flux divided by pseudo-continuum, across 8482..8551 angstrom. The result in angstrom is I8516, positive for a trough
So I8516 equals 4.10 angstrom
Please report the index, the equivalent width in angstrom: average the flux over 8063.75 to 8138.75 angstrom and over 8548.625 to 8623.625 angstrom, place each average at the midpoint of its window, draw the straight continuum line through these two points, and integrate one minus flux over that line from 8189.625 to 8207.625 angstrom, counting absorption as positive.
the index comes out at 1.18 angstrom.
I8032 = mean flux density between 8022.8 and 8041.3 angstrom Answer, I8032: 70.2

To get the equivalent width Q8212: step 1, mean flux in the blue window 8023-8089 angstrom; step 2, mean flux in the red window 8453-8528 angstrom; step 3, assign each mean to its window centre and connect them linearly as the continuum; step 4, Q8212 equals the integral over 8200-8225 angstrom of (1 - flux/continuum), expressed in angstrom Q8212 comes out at 0.7 angstrom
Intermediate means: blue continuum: 69.8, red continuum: 64.7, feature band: 66.1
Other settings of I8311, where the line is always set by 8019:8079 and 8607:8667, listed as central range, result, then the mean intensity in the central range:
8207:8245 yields 0.00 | 67.8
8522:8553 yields 0.11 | 58.5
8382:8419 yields 0.01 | 65.7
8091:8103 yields 0.02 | 68.2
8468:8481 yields 0.00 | 65.1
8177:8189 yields 0.04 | 65.9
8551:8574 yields 0.00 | 64.4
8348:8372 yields 0.01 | 66.3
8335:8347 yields 0.02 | 65.5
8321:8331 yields 0.02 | 65.6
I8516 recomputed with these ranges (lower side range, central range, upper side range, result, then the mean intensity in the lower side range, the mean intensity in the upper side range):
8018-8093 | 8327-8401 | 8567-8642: 2.2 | 69.9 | 65.3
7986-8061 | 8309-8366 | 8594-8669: 0.6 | 70.3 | 63.4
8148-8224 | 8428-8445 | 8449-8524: 0.4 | 66.9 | 64.7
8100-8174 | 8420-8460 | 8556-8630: 0.9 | 69.3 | 65.1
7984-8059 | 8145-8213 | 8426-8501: 1.5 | 70.3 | 65.2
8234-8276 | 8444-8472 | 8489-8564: -1.6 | 68.4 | 61.3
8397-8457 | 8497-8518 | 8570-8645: 1.1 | 65.9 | 65.2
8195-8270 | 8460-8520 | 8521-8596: -1.1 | 67.1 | 62.4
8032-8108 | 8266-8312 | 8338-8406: -1.1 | 69.5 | 65.8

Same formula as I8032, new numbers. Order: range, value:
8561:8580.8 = 65.6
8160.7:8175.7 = 68.9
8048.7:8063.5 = 69.3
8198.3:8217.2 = 65.2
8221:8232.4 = 67.7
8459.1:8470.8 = 67.4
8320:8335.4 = 65.2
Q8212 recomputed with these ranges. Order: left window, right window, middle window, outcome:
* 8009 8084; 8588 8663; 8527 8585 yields 3.5 angstrom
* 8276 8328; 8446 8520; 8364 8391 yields 0.6 angstrom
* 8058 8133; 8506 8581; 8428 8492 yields -2.0 angstrom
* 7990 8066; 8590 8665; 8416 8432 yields 0.3 angstrom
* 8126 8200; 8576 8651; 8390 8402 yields 0.3 angstrom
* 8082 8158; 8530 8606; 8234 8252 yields -0.3 angstrom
